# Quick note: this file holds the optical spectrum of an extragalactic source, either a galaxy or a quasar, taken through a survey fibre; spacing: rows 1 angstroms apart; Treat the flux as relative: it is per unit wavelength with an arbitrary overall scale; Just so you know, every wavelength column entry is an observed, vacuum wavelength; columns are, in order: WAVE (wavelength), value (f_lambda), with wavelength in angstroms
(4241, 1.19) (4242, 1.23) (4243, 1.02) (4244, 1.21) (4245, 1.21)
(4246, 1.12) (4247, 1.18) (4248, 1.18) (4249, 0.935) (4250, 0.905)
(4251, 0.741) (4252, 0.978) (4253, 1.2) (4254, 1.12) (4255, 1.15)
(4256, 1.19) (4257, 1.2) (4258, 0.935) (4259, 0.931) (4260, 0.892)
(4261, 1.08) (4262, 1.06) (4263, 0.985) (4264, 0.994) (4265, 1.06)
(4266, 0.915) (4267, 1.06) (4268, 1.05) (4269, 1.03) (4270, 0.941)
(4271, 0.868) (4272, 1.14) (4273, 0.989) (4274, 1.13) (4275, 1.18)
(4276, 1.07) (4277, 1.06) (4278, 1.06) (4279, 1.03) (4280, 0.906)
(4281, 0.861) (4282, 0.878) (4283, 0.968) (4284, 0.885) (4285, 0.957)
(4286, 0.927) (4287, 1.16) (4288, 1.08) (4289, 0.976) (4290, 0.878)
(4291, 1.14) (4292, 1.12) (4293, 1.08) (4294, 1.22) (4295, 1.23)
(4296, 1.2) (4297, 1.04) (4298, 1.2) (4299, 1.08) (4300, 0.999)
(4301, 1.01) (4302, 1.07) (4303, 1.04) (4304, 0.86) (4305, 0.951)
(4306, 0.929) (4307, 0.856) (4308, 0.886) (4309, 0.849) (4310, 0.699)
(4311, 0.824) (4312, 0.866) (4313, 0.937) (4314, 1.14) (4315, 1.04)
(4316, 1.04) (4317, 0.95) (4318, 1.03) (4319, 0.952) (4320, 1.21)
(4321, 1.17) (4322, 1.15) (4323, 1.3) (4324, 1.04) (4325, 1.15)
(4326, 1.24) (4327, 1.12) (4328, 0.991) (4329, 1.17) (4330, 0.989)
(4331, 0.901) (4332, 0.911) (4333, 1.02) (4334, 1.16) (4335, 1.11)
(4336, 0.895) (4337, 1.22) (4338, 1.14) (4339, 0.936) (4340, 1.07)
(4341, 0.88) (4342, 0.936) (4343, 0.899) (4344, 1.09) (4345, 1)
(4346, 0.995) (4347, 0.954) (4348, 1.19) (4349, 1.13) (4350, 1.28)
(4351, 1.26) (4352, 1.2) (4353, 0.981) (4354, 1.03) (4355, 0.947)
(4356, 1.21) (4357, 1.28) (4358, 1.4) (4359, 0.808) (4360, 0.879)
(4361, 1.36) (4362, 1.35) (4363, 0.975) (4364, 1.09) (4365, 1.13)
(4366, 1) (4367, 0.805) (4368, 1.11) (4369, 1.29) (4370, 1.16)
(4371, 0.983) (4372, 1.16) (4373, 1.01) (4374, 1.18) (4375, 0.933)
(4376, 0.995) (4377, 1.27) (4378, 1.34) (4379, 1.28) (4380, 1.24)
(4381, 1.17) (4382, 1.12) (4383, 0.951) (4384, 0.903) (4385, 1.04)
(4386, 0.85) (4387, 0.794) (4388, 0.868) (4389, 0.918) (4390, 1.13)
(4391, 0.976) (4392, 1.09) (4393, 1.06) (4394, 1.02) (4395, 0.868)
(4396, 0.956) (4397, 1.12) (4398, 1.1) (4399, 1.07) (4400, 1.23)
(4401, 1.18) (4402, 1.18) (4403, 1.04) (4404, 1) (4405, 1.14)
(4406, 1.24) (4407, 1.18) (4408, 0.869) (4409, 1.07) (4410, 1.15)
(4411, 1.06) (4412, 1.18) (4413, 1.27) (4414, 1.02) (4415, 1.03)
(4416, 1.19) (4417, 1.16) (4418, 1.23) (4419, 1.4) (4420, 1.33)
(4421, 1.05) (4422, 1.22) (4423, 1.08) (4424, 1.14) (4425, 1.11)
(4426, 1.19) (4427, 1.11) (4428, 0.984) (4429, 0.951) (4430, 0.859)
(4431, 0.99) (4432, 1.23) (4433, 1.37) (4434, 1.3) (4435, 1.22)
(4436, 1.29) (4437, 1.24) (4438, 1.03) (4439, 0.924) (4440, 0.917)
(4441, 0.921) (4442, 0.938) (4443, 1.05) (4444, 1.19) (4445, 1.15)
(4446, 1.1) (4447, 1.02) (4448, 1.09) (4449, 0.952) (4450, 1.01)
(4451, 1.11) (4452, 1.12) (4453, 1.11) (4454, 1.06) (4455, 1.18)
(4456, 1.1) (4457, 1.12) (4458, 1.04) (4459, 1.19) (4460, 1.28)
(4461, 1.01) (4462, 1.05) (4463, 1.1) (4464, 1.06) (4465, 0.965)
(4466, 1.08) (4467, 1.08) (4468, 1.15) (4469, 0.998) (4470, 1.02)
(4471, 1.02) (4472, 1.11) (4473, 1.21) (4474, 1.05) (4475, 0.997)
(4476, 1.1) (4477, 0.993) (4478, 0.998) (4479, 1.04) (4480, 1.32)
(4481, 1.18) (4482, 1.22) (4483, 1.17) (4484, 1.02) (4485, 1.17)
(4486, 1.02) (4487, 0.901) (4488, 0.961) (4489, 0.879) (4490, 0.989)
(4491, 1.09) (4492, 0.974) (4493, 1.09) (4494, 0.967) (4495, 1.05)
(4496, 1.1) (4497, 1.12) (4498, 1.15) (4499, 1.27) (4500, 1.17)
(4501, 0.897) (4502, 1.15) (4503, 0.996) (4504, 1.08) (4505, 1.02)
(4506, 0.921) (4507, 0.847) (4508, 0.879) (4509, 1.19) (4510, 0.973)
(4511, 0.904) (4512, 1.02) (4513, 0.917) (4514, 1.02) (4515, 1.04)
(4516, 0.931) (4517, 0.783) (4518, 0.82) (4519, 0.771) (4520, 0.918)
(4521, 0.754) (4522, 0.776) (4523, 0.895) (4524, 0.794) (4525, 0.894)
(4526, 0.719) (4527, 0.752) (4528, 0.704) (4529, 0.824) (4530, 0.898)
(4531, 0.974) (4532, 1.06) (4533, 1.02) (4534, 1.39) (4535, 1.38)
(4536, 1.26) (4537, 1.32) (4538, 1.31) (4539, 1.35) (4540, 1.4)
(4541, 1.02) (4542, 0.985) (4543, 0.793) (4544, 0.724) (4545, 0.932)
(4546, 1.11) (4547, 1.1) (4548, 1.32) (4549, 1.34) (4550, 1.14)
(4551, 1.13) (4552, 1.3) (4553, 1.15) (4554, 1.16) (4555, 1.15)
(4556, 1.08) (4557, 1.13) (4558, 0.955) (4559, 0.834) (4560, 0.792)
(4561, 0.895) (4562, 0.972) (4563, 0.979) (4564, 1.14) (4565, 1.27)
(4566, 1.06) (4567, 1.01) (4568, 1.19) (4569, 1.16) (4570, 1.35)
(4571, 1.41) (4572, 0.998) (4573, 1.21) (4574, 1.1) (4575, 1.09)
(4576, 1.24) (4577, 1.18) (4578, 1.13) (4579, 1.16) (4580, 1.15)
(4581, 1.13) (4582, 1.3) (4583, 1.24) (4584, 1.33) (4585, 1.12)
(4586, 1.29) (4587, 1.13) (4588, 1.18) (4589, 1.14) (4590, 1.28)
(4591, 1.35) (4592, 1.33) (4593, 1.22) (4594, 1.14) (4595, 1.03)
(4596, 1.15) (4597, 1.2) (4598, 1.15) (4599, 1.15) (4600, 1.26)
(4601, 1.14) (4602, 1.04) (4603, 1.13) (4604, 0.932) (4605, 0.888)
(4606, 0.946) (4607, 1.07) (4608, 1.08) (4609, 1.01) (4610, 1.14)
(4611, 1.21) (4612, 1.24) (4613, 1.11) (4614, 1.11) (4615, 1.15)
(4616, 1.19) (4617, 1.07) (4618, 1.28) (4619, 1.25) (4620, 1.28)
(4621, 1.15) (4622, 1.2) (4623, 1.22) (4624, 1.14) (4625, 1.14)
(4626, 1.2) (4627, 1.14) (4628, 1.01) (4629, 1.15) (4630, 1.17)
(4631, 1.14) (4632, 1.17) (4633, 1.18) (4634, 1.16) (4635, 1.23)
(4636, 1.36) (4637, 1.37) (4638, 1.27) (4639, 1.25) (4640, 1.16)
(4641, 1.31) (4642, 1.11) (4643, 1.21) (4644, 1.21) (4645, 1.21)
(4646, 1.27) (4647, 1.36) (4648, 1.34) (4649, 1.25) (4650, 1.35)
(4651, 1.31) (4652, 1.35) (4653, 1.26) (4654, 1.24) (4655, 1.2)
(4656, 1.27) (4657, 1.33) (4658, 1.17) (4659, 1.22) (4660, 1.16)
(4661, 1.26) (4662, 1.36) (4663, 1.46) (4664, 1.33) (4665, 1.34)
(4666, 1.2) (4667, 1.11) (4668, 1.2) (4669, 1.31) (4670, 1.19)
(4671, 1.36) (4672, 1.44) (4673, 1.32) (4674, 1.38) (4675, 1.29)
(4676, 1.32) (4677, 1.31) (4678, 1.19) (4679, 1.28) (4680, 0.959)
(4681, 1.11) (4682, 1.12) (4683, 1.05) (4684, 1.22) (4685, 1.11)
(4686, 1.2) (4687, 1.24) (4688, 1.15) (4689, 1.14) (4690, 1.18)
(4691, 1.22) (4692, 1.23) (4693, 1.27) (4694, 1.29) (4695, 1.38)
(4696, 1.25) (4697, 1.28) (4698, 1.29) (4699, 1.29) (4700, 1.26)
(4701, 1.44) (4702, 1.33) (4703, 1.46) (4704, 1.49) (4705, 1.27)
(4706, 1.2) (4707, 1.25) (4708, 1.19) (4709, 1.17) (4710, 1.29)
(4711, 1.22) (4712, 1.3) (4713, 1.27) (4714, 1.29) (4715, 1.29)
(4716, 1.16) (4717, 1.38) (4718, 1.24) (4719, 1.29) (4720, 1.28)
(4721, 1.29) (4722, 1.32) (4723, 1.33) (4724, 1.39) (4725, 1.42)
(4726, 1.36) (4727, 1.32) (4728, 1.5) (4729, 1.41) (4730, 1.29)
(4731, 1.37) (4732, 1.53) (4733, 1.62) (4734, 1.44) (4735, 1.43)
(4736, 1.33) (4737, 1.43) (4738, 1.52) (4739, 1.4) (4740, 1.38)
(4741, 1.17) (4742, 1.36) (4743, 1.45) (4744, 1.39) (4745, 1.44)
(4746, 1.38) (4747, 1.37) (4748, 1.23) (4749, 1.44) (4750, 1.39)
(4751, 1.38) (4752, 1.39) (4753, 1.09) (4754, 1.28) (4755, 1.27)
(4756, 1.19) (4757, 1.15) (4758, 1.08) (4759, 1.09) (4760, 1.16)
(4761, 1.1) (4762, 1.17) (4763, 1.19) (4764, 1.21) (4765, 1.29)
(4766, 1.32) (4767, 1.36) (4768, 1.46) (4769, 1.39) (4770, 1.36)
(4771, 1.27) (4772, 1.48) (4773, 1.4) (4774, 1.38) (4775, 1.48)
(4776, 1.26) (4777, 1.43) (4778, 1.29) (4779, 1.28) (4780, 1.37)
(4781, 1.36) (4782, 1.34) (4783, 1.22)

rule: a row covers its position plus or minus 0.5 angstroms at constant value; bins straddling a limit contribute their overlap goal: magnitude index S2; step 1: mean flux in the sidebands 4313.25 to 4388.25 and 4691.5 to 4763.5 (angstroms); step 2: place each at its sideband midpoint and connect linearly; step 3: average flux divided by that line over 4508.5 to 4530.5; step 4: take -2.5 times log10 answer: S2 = 0.32 mag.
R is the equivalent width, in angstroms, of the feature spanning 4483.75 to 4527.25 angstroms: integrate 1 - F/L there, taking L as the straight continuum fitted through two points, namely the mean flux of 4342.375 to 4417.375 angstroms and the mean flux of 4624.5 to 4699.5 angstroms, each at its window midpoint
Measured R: 6.9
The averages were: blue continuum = 1.08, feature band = 0.969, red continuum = 1.24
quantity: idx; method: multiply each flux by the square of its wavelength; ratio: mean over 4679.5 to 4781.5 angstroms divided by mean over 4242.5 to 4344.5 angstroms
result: 1.5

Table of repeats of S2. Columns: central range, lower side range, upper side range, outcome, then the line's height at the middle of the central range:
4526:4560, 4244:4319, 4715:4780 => 0.11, 1.19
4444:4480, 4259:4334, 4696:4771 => 0.05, 1.13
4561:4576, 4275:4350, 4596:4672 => 0.03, 1.17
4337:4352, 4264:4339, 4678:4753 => -0.01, 1.06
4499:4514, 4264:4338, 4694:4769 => 0.16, 1.17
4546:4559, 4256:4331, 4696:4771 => 0.05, 1.2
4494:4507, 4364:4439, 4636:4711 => 0.09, 1.16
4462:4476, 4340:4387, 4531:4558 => 0.06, 1.12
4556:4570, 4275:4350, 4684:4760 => 0.15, 1.2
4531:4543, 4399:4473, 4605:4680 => -0.03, 1.16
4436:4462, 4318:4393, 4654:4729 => 0.05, 1.13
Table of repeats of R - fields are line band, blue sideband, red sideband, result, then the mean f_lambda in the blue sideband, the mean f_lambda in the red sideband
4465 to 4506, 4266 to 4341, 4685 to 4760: 3.0 angstroms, 1.03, 1.31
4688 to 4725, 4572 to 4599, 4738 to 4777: -0.3 angstroms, 1.19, 1.31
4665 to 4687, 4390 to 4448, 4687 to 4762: 0.9 angstroms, 1.11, 1.31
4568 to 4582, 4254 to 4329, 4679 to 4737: 0.3 angstroms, 1.03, 1.29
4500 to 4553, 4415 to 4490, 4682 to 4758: 6.6 angstroms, 1.1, 1.31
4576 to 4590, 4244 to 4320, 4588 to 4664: -0.3 angstroms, 1.02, 1.2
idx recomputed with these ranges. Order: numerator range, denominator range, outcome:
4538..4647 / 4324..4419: 1.18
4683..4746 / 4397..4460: 1.34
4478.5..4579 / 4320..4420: 1.04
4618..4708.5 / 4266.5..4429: 1.35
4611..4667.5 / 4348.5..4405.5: 1.27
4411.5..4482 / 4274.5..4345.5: 1.15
